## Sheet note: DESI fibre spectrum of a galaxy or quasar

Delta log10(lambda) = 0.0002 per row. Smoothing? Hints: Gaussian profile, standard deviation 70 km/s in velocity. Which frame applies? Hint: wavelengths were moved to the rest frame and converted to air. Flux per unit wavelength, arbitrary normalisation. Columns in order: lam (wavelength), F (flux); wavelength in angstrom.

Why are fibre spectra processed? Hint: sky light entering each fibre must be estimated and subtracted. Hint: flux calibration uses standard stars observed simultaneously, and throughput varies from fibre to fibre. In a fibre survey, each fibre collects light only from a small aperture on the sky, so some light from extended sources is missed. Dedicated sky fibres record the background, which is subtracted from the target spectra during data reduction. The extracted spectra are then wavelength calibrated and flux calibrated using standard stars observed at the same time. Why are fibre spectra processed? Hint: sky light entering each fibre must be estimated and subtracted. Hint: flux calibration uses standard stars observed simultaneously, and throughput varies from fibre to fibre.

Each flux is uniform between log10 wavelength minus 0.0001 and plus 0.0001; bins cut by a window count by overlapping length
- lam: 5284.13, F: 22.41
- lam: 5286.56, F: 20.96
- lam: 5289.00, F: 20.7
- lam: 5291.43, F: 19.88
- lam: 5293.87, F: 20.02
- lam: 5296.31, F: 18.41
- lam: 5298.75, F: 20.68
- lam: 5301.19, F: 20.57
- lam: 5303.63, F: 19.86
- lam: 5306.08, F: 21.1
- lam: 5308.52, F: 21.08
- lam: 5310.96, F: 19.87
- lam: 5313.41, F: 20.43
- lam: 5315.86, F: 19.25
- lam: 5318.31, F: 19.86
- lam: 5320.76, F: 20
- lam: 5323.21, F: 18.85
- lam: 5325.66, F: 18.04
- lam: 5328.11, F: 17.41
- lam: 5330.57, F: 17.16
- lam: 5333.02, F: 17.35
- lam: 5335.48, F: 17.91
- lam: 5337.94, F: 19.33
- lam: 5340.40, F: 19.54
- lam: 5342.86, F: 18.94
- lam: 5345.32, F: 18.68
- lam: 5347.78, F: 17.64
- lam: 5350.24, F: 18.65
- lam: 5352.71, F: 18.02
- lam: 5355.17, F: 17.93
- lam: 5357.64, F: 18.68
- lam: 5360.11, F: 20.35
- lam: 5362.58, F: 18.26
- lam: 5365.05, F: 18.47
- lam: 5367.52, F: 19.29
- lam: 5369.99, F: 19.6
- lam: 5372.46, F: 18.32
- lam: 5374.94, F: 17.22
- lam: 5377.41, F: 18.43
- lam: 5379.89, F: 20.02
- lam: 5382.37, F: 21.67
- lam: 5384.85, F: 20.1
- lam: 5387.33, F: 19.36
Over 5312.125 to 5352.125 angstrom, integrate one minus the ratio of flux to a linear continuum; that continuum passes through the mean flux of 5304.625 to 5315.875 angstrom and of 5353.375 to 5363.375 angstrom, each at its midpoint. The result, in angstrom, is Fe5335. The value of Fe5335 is 2.1 angstrom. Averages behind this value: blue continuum 20.4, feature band 18.7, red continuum 18.8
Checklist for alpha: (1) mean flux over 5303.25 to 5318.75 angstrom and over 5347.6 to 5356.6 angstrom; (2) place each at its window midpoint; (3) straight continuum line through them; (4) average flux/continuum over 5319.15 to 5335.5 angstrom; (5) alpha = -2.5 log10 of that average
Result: 0.07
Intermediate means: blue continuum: 20.2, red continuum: 18.1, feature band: 18.2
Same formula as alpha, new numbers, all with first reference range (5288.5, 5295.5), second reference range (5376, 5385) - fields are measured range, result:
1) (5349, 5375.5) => 0.076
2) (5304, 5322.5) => -0.007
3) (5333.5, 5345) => 0.068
